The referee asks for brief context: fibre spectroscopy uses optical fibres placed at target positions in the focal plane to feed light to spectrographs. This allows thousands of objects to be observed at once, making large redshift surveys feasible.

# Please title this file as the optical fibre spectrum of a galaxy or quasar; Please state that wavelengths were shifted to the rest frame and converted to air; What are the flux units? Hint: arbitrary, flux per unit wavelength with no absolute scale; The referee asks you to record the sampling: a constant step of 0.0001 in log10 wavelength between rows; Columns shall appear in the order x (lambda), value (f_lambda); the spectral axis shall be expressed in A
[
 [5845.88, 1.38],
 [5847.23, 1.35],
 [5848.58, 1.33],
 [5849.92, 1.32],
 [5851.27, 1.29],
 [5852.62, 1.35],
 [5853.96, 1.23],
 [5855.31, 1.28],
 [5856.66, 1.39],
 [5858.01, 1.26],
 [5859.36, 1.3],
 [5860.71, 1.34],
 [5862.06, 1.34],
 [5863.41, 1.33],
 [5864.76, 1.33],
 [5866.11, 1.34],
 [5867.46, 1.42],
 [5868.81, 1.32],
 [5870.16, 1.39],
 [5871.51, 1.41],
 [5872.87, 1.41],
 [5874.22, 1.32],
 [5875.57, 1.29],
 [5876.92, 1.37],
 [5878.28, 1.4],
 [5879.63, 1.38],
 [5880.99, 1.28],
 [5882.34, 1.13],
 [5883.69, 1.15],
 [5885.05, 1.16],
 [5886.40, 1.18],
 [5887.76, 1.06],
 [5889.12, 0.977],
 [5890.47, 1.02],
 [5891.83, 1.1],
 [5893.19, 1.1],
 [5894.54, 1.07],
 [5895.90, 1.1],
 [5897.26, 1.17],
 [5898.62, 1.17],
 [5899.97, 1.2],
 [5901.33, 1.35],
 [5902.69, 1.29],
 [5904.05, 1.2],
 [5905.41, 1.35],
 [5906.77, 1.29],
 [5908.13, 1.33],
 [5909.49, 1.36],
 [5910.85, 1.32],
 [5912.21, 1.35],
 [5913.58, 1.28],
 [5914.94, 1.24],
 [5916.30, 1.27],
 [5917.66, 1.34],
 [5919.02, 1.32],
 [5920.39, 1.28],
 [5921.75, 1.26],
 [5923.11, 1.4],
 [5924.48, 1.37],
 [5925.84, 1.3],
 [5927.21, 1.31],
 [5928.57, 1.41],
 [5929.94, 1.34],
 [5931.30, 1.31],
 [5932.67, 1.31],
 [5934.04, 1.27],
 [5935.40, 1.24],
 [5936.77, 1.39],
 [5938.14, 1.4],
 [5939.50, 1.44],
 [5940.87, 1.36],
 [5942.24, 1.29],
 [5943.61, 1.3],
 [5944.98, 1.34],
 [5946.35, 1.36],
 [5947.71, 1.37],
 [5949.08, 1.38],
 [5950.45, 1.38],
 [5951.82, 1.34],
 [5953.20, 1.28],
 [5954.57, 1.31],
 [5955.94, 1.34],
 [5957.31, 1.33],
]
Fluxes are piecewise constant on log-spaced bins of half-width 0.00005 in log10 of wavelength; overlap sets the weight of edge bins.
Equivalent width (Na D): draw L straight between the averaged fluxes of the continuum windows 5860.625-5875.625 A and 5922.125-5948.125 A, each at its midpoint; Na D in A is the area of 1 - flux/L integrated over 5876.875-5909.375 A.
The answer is 3.6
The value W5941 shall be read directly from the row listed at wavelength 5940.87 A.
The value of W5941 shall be 1.36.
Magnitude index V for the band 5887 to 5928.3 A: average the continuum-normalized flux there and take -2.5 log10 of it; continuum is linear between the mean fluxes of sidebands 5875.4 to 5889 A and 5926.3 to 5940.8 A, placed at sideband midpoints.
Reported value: 0.04 mag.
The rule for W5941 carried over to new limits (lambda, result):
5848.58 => 1.33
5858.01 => 1.26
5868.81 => 1.32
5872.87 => 1.41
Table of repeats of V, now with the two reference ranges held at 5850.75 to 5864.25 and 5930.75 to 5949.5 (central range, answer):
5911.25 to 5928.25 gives 0.017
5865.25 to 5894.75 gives 0.064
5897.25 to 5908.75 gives 0.051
